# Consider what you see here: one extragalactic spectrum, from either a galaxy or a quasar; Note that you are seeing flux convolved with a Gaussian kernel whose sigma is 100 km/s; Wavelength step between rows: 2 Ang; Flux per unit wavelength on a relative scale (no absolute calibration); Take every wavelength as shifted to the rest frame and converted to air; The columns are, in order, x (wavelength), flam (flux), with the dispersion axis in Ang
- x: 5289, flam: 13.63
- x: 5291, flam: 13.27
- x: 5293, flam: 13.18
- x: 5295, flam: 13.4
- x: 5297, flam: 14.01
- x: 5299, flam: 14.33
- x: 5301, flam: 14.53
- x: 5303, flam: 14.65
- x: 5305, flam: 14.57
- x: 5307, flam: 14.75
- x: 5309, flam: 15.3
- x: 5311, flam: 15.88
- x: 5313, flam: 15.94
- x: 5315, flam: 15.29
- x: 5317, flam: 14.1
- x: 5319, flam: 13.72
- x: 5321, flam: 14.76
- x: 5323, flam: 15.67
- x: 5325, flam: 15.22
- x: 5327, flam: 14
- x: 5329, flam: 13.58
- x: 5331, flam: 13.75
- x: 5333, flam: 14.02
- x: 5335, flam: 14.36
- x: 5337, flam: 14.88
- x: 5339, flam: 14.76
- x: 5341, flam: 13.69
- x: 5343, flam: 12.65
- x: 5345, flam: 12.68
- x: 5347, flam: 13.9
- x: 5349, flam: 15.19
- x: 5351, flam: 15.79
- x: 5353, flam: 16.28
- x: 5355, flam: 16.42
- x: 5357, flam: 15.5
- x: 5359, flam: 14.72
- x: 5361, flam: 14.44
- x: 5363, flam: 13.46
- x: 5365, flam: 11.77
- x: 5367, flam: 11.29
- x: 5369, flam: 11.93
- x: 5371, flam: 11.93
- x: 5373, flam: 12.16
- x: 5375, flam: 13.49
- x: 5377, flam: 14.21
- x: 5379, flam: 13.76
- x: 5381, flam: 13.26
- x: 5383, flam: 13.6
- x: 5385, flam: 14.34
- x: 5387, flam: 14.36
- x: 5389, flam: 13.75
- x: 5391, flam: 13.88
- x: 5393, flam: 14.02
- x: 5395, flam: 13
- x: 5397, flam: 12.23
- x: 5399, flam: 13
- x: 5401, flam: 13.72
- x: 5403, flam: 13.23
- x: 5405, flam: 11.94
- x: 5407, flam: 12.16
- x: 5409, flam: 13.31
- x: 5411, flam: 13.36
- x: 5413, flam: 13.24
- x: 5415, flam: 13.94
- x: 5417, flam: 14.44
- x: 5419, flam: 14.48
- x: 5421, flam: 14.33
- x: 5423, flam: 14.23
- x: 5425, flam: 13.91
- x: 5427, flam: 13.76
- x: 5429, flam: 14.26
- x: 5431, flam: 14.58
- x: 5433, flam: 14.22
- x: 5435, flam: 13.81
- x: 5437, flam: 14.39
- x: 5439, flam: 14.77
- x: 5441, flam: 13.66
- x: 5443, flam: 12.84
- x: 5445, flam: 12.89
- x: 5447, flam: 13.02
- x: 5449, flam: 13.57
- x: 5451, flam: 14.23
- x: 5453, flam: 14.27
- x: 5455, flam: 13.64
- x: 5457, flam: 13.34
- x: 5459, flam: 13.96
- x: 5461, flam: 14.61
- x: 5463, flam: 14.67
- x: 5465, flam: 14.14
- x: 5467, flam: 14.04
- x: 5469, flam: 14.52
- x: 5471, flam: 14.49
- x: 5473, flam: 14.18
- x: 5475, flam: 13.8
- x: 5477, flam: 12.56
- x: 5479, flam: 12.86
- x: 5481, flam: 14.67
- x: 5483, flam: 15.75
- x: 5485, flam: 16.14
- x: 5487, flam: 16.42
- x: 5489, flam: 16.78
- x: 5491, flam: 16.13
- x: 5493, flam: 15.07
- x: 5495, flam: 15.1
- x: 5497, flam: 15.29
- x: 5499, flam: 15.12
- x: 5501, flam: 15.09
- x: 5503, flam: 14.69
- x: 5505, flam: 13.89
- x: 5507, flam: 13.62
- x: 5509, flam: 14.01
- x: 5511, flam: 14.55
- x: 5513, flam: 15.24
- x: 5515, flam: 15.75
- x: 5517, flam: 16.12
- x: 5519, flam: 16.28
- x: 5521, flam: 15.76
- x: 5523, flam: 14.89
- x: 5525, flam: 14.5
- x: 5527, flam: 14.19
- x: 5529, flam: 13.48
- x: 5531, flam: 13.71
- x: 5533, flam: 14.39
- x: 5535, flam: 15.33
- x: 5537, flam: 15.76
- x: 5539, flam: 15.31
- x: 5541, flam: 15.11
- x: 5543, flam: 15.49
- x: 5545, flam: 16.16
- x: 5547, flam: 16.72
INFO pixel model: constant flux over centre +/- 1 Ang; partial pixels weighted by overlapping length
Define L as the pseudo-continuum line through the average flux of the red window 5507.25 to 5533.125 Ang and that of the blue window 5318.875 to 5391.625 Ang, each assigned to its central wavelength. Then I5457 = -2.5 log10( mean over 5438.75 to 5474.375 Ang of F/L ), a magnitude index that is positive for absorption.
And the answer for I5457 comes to 0.044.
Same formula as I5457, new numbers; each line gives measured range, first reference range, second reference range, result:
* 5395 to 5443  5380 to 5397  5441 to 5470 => 0.01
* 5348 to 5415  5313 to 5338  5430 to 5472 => 0.05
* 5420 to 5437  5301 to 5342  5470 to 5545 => 0.05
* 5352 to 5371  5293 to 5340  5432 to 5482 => 0.04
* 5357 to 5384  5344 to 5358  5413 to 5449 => 0.13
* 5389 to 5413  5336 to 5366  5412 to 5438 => 0.09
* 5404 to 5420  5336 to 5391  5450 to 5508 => 0.06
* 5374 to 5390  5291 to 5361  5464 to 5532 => 0.06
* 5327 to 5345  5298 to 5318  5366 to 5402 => 0.03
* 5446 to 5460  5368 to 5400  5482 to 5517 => 0.06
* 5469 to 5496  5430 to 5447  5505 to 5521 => -0.03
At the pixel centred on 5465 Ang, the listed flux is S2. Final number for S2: 14.14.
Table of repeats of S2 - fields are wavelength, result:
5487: 16.42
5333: 14.02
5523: 14.89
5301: 14.53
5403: 13.23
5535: 15.33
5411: 13.36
